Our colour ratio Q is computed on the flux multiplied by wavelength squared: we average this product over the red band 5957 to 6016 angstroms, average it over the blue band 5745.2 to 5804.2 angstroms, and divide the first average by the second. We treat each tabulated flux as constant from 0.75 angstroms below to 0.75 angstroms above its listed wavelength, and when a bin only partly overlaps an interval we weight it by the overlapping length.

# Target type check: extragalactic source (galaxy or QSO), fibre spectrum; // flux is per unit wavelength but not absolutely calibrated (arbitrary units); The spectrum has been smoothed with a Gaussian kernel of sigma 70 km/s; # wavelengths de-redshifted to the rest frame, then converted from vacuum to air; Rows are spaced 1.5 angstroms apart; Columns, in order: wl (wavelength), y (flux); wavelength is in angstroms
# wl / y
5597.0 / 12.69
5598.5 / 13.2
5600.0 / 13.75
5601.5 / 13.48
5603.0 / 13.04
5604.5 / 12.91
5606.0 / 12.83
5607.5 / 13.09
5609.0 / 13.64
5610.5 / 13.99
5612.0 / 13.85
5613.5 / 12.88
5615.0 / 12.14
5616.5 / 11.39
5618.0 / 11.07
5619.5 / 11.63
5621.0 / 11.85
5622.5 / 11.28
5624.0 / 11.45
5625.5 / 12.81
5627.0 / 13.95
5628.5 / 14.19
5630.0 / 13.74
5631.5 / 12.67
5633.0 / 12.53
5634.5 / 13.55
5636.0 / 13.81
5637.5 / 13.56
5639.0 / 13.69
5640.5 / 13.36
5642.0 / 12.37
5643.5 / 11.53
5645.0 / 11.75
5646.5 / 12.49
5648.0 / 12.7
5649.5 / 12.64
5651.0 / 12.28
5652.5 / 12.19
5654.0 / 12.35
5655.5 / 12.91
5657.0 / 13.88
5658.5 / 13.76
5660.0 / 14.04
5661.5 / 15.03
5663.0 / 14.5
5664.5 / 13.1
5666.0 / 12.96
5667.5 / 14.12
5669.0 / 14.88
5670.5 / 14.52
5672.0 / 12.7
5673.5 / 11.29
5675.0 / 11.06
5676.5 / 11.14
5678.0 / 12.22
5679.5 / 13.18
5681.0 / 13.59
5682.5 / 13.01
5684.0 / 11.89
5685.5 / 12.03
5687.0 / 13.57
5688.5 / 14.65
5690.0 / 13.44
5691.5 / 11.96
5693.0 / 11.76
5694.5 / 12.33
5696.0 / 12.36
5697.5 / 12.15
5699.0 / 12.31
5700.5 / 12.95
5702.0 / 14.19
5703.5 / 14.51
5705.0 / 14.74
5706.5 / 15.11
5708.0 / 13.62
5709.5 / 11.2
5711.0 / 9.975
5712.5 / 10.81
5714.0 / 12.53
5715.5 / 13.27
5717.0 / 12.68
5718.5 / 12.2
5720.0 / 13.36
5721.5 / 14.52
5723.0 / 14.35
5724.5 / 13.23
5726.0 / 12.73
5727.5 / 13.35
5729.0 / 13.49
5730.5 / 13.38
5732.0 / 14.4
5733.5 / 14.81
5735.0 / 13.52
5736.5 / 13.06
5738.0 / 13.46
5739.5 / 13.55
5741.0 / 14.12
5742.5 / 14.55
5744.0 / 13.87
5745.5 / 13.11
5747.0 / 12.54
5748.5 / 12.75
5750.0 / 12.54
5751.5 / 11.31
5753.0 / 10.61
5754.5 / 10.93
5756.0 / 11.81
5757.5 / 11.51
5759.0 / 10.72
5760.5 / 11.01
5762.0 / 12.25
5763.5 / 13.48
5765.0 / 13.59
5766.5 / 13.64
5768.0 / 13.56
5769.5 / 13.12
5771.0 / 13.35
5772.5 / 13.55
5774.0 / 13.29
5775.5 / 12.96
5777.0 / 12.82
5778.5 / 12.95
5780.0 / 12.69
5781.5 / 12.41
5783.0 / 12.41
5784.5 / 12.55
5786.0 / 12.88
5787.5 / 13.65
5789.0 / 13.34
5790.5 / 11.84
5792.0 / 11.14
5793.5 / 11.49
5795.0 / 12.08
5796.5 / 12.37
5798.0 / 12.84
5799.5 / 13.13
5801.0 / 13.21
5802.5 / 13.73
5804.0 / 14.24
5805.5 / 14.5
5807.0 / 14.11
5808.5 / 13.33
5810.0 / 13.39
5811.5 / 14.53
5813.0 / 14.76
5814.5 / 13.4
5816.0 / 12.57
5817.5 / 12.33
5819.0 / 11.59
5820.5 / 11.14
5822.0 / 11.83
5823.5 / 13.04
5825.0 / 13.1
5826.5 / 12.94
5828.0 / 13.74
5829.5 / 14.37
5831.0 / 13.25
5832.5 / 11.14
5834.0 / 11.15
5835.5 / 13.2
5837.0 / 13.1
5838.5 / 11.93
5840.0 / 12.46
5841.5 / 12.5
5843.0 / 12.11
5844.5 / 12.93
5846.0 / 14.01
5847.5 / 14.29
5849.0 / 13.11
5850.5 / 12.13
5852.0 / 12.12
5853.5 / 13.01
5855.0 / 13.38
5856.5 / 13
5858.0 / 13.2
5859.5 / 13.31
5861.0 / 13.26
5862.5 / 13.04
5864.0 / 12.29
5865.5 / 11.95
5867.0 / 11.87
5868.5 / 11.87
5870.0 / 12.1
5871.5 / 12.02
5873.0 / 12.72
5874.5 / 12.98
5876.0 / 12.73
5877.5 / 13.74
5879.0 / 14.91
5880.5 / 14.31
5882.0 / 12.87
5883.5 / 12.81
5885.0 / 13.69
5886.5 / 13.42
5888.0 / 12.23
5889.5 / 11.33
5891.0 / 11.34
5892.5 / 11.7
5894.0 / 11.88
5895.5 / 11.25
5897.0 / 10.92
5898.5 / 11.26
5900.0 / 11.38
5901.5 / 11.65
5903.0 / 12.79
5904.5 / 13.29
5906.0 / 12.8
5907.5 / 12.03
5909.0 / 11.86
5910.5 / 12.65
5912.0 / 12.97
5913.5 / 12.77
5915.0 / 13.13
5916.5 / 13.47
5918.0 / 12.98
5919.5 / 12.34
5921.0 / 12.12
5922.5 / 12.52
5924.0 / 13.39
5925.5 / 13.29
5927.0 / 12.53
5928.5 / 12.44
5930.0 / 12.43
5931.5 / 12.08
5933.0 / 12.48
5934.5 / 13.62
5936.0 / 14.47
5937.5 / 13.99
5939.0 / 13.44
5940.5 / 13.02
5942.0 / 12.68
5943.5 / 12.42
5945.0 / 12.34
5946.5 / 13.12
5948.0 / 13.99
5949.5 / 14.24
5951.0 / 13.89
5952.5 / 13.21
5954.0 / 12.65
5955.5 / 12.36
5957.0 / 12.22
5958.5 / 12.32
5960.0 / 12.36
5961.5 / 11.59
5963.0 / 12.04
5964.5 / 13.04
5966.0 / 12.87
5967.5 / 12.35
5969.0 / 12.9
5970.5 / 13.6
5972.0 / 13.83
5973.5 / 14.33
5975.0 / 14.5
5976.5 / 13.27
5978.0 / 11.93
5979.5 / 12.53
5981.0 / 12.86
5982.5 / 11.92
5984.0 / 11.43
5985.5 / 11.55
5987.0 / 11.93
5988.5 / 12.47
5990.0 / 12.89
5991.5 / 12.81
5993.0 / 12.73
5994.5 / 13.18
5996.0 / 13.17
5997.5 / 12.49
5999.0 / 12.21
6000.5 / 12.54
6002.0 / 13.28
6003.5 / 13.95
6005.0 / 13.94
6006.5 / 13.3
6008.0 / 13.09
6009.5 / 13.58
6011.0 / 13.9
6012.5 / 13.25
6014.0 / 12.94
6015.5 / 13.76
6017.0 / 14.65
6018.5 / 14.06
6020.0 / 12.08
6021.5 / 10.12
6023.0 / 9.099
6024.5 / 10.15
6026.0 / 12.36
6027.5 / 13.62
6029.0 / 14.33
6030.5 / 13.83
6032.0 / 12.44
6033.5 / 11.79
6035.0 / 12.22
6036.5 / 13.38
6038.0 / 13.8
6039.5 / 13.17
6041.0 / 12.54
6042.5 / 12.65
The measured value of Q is 1.1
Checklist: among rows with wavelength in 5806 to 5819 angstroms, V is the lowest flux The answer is 11.59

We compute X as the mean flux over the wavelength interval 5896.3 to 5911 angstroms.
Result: 12.1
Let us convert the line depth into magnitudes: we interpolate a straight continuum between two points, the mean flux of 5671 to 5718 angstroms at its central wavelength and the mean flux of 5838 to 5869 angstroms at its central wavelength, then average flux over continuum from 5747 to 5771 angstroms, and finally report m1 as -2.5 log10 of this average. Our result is 0.04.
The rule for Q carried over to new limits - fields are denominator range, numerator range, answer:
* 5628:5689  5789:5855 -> 1.04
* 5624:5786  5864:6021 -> 1.07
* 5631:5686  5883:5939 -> 1.06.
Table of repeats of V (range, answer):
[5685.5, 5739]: 9.975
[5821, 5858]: 11.14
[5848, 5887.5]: 11.87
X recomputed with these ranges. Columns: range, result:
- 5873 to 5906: 12.5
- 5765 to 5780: 13.2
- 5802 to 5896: 12.9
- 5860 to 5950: 12.7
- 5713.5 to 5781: 13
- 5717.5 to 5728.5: 13.4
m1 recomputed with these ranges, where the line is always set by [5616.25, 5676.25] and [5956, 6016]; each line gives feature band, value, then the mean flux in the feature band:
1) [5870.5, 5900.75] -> 0.03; 12.5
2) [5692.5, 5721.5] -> 0.01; 12.8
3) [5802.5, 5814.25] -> -0.10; 14.1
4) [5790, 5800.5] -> 0.06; 12.2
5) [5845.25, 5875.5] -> 0.01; 12.8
